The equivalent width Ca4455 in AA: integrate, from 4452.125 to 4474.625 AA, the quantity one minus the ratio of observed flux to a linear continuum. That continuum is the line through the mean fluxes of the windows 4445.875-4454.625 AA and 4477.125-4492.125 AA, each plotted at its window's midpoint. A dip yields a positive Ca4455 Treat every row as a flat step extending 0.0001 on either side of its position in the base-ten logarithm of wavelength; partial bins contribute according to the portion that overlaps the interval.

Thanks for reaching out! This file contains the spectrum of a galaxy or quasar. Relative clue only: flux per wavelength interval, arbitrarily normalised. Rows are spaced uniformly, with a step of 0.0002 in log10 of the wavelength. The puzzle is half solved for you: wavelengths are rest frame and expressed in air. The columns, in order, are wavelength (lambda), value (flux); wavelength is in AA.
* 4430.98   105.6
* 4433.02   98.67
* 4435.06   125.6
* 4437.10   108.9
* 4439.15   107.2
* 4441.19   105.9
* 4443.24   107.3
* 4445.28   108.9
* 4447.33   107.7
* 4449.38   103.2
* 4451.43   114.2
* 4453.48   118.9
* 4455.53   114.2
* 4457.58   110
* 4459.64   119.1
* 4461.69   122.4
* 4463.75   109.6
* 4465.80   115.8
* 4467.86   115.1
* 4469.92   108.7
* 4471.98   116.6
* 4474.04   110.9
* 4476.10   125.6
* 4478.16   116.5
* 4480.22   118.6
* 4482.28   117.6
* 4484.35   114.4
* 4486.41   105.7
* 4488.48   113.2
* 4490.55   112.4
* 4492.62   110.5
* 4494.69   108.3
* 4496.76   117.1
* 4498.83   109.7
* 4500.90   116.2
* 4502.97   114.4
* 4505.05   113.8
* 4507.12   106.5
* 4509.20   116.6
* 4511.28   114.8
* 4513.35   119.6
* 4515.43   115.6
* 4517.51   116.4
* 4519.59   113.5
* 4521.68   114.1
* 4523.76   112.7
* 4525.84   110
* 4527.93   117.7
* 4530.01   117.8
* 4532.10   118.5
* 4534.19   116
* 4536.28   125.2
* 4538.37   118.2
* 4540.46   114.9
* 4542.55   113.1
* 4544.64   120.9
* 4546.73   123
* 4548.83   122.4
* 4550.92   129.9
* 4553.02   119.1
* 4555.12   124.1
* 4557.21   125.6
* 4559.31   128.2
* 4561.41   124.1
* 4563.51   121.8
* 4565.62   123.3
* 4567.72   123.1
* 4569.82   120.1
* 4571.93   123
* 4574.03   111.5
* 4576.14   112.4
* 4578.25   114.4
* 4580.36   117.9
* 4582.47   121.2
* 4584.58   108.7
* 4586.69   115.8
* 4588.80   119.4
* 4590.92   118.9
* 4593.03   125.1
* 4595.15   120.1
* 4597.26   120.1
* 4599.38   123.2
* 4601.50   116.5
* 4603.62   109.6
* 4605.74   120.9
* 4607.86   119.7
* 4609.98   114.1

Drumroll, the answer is -0.54 AA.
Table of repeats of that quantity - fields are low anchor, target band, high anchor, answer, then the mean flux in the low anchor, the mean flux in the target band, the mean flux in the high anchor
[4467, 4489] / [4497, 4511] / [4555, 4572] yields 0.5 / 115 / 113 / 124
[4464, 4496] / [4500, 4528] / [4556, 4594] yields 0.4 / 114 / 114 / 120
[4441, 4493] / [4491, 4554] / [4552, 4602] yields 0.3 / 113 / 116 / 120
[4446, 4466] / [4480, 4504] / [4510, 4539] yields 0.4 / 113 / 113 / 116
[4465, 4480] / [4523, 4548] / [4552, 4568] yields 0.8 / 116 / 117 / 124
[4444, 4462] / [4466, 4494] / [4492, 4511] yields -0.4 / 113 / 114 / 113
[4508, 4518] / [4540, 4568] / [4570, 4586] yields -1.6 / 116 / 123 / 116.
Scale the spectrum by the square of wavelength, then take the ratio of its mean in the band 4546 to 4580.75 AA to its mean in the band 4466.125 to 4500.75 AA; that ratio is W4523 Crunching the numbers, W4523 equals 1.10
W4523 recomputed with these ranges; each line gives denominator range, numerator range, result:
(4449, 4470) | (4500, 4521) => 1.03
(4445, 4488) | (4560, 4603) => 1.10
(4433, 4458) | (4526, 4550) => 1.12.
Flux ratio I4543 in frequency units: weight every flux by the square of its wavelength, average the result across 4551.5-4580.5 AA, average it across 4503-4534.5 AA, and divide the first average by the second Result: 1.1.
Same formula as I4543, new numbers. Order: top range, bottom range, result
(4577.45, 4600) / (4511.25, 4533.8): 1.06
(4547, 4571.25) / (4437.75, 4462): 1.17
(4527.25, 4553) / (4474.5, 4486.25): 1.05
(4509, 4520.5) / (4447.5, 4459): 1.07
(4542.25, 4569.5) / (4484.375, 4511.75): 1.13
